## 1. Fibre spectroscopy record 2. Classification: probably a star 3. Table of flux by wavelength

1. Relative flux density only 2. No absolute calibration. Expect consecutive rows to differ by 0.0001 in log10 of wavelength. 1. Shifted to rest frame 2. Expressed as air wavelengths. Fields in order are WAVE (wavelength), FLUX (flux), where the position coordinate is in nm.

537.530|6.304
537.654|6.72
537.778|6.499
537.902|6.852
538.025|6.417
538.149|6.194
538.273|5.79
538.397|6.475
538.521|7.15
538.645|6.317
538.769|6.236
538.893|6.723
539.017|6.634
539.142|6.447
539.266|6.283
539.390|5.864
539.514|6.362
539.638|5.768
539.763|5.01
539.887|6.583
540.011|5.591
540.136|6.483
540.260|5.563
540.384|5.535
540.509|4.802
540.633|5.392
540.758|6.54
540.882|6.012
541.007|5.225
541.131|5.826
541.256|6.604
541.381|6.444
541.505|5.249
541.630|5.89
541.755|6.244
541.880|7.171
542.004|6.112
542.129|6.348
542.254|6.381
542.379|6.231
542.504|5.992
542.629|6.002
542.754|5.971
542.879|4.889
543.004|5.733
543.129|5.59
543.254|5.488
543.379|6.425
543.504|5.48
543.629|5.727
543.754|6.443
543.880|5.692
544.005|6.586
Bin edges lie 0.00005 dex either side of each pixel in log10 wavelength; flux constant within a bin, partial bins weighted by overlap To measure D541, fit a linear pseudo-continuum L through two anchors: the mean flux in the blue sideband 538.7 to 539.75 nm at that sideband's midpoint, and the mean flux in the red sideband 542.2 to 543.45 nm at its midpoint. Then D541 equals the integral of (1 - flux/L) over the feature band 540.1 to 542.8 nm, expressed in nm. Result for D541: 0.00 nm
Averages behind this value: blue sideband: 6.23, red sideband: 5.86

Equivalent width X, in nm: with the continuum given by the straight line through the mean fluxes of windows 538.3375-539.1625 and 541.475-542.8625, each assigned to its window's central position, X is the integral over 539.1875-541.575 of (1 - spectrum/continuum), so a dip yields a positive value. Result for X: 0.19 nm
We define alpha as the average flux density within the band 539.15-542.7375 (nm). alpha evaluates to 5.99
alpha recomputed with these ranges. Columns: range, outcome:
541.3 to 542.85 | 6.15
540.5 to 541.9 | 5.96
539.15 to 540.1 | 5.97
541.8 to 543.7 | 5.98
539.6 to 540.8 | 5.71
